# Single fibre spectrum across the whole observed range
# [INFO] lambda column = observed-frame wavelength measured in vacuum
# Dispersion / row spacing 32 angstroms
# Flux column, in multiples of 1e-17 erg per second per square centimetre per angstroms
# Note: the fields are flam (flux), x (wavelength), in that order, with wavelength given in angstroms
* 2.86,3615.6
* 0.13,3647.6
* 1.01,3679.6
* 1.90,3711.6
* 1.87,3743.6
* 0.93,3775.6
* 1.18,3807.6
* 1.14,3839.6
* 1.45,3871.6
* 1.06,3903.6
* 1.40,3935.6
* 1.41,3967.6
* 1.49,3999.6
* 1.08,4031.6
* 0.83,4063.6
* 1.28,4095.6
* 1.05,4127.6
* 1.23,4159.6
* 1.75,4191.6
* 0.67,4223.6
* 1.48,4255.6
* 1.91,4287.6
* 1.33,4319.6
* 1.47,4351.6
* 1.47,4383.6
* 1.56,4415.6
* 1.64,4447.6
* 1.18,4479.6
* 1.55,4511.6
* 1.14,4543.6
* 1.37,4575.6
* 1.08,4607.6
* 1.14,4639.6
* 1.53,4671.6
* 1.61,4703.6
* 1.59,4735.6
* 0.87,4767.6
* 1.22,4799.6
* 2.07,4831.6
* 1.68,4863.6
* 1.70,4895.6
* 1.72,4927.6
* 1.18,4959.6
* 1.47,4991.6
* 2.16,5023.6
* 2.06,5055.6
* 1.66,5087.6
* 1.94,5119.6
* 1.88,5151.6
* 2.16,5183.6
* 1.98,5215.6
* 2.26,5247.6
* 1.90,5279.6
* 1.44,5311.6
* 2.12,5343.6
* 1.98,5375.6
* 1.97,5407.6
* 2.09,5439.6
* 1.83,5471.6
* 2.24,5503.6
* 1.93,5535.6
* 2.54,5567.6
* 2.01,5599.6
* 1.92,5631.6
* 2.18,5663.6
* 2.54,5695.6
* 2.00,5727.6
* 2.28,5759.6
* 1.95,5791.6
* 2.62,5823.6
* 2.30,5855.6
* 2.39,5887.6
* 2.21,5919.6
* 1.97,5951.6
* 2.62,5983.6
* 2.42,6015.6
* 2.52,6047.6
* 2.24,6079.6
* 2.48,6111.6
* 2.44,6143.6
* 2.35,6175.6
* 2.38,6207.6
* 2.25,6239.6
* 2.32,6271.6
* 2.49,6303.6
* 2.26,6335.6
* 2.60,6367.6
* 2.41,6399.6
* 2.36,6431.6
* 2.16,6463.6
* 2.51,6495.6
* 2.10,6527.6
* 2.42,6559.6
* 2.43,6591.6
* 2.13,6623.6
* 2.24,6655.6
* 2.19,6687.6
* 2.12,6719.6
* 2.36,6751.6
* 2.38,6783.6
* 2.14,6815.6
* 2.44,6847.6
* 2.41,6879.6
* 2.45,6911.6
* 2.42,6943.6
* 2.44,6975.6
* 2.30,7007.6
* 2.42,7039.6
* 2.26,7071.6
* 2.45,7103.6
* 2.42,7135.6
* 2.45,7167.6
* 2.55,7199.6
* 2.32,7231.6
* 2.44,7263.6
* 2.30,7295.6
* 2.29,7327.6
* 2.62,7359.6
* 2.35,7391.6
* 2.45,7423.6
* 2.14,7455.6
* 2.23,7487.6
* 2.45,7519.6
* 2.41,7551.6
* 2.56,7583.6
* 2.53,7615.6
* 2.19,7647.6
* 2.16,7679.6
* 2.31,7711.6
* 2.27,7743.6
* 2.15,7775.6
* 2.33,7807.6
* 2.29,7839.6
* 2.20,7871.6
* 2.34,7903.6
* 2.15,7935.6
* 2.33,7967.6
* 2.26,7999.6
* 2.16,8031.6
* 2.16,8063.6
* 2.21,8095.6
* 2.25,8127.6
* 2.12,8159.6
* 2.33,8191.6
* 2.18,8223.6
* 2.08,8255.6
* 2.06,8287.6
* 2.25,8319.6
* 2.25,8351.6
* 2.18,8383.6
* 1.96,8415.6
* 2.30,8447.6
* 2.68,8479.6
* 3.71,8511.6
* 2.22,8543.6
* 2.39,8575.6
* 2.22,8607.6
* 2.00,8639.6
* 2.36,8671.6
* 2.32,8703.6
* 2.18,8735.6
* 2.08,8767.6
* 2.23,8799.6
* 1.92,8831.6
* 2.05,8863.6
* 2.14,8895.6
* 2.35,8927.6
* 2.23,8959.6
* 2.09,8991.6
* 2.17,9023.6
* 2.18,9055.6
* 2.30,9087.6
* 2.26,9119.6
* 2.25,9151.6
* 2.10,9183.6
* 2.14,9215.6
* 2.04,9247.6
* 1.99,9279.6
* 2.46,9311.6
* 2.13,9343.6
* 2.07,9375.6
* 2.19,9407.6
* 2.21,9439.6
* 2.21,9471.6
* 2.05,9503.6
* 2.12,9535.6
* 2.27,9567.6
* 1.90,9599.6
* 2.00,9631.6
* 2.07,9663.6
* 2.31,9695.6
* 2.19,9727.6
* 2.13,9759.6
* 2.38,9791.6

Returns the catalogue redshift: 0.294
